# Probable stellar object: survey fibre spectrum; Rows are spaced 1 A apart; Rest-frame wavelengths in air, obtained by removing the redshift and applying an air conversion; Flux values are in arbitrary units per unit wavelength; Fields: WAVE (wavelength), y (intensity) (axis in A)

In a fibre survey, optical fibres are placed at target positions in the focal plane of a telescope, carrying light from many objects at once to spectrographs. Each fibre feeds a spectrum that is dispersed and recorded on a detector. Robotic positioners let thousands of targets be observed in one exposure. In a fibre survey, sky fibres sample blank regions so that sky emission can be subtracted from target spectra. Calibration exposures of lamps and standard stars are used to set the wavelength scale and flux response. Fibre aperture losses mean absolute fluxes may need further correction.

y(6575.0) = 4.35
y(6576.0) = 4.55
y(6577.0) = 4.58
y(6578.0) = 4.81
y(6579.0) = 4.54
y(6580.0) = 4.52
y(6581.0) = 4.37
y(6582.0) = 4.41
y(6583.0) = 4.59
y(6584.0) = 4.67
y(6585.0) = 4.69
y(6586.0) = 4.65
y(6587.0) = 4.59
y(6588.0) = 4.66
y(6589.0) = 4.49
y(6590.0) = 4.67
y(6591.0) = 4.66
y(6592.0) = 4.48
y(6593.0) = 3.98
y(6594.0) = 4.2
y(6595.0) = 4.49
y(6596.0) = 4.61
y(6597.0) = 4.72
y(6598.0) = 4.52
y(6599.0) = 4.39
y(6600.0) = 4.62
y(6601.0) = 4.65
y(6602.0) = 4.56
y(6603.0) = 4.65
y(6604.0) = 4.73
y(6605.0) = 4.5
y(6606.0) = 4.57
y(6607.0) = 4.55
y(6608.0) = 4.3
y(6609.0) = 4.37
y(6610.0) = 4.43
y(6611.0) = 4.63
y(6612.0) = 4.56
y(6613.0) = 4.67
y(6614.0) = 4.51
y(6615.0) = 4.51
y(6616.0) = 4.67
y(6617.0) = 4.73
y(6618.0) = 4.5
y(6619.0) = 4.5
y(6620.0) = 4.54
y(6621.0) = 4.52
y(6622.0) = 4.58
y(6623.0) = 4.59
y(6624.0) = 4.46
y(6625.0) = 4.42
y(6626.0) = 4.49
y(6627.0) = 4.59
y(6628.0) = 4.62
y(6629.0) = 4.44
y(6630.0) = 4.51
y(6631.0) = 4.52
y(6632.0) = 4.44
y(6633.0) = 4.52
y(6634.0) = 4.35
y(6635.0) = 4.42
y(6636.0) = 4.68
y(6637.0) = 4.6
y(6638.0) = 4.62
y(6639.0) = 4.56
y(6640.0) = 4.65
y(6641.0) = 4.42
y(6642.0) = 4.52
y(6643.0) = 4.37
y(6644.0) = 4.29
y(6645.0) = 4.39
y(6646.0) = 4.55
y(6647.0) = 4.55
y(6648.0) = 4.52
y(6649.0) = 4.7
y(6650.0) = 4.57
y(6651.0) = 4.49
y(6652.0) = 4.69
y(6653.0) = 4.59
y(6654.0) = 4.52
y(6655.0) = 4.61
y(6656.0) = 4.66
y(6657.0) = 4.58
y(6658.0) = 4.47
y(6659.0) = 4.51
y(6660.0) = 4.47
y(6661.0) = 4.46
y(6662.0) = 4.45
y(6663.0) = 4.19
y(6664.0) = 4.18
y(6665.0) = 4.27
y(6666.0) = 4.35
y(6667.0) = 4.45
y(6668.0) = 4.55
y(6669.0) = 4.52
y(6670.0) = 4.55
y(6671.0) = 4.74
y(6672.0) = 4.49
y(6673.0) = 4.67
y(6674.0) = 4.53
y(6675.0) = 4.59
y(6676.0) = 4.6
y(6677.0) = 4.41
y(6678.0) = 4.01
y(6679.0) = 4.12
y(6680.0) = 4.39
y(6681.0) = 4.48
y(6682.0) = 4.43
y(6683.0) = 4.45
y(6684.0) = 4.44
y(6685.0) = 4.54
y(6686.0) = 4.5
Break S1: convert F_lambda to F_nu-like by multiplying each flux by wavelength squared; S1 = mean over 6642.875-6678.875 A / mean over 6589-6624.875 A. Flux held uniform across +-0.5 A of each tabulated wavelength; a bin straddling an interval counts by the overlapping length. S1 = 1.01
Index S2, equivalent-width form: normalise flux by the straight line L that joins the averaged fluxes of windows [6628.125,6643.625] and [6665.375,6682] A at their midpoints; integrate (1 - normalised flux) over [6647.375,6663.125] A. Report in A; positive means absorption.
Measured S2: -0.2 A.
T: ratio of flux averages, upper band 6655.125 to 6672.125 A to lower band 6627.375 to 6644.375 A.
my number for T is 0.99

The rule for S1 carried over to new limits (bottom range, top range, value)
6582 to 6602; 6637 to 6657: 1.02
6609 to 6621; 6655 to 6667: 0.98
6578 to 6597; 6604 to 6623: 1.01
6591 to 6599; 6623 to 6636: 1.02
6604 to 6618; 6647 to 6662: 1.02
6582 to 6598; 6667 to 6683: 1.01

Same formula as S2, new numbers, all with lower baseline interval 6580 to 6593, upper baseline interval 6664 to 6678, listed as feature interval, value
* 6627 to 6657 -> -0.2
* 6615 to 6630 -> -0.1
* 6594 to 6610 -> 0.0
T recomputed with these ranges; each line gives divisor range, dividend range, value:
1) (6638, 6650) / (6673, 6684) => 0.98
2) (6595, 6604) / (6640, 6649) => 0.97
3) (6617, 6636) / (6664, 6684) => 0.99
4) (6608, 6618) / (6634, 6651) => 0.99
